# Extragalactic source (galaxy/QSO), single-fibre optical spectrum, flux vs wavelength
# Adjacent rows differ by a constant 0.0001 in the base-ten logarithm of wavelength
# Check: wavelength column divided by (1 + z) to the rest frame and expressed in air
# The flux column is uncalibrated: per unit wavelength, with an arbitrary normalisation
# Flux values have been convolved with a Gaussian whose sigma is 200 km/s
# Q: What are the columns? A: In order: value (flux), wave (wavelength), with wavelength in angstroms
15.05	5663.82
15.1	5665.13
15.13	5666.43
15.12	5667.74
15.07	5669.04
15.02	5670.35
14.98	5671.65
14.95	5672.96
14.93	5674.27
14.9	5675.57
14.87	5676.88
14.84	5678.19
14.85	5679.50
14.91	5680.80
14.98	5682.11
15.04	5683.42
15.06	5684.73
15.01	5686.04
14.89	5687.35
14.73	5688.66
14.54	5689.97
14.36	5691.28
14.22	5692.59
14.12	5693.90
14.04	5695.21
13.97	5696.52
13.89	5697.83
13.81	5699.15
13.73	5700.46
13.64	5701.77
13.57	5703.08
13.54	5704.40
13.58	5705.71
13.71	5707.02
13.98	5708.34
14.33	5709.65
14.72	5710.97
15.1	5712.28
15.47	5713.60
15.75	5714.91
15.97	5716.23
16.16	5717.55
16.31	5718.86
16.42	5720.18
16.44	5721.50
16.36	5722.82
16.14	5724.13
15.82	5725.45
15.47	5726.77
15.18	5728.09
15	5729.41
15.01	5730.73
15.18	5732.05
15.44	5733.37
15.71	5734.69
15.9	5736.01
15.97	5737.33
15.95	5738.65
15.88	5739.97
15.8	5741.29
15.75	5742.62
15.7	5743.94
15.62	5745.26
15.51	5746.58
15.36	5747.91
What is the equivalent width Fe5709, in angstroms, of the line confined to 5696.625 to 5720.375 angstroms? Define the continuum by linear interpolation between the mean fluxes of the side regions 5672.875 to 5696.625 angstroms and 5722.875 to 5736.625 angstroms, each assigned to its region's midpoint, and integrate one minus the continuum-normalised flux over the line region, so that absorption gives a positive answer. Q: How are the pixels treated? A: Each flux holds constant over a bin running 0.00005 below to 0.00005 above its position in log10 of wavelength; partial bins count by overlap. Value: 0.9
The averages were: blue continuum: 14.7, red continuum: 15.5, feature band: 14.6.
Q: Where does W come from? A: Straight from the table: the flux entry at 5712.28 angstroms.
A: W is 15.1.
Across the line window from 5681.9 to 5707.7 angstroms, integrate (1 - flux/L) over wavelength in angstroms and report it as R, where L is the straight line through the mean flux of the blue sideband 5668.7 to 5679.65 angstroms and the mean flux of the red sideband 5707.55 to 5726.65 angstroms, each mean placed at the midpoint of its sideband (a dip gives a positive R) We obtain 1.77 angstroms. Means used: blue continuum 14.9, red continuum 15.6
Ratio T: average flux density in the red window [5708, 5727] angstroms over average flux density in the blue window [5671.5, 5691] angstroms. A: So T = 1.1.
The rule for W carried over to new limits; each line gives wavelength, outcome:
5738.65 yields 15.95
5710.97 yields 14.72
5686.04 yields 15.01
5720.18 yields 16.42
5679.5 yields 14.85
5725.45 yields 15.82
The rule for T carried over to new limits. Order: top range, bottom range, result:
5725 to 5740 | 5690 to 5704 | 1.11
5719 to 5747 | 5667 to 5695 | 1.06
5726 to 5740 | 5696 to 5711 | 1.12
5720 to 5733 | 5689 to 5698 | 1.10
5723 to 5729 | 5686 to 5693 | 1.07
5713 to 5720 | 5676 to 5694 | 1.08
